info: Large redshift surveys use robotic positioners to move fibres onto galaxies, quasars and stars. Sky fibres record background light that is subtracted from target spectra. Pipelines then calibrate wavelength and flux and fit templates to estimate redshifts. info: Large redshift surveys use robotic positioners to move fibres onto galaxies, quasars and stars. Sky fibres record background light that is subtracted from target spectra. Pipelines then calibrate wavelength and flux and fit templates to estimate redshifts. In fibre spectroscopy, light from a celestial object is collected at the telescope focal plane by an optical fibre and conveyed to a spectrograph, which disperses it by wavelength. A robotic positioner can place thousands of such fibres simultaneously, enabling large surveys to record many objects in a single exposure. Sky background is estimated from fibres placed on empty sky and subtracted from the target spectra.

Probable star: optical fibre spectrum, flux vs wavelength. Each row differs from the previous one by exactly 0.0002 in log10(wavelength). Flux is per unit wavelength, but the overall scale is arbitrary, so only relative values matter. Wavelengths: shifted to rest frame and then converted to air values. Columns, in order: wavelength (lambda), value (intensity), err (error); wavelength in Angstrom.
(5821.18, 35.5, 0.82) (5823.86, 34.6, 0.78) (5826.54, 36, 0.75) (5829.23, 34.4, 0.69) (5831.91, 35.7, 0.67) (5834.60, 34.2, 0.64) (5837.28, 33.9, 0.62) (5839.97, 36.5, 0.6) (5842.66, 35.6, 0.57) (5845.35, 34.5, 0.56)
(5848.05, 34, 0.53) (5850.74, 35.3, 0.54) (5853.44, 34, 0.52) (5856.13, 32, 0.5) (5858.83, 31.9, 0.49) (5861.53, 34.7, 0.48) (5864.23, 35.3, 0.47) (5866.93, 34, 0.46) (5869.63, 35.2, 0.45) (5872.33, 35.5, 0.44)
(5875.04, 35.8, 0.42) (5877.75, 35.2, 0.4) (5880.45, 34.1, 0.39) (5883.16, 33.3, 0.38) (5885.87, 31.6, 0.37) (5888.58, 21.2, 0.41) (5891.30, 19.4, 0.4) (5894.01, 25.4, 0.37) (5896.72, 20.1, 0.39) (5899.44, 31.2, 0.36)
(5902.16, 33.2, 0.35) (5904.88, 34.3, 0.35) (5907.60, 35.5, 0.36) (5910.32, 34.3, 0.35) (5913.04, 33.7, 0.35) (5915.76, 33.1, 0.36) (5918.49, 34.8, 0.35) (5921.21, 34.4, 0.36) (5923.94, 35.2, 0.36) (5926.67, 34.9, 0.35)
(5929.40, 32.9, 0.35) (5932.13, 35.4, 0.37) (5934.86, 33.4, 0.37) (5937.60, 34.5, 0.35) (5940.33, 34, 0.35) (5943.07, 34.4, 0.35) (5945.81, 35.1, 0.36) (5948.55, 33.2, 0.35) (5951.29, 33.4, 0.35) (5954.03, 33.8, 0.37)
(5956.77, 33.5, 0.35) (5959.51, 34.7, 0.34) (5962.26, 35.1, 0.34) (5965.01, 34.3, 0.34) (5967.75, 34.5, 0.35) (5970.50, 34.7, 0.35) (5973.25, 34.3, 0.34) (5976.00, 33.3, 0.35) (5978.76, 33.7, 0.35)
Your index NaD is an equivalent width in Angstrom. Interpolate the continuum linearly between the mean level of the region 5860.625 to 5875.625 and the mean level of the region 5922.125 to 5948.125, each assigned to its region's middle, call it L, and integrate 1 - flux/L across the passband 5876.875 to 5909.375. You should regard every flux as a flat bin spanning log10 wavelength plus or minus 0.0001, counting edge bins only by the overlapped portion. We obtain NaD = 4.9 Angstrom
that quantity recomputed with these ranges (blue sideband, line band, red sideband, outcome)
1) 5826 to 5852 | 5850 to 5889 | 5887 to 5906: -4.1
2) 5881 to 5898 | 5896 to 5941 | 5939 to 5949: -4.9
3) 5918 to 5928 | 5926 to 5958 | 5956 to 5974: 0.6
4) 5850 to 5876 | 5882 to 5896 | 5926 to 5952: 3.5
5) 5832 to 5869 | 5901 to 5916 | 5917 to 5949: 0.1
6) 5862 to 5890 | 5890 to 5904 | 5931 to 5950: 3.1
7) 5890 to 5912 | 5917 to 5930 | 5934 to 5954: -1.1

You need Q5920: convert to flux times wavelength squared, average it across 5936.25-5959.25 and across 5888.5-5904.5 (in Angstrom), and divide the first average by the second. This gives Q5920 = 1.33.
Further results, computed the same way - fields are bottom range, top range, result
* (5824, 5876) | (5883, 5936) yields 0.92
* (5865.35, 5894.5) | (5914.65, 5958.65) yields 1.12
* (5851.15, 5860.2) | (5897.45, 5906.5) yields 0.99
